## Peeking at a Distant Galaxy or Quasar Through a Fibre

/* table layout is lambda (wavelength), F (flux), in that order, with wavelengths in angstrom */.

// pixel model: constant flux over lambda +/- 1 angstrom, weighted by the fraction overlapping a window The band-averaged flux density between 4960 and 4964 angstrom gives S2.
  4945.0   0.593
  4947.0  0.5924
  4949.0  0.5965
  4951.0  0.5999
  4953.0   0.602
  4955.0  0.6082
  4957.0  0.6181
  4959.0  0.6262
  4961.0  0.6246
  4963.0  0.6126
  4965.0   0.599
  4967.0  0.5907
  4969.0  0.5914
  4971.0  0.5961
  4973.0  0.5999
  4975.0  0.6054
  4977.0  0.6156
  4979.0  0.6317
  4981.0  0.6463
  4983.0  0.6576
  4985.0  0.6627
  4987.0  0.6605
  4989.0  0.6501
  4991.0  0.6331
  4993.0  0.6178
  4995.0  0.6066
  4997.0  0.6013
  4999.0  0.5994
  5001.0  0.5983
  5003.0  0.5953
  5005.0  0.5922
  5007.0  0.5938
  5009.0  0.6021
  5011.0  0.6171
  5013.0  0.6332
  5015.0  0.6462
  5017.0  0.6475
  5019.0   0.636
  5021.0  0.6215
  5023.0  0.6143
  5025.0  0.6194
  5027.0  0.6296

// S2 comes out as 0.619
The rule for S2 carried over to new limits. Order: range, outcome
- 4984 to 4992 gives 0.652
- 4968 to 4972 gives 0.594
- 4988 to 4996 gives 0.627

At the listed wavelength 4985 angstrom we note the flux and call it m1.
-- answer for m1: 0.6627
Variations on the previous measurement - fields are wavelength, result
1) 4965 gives 0.599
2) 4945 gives 0.593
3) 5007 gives 0.5938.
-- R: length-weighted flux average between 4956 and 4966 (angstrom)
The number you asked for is 0.616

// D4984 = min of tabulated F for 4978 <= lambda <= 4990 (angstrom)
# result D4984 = 0.6317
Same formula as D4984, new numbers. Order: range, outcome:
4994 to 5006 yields 0.5922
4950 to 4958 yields 0.5999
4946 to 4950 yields 0.5924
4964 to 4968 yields 0.5907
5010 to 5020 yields 0.6171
